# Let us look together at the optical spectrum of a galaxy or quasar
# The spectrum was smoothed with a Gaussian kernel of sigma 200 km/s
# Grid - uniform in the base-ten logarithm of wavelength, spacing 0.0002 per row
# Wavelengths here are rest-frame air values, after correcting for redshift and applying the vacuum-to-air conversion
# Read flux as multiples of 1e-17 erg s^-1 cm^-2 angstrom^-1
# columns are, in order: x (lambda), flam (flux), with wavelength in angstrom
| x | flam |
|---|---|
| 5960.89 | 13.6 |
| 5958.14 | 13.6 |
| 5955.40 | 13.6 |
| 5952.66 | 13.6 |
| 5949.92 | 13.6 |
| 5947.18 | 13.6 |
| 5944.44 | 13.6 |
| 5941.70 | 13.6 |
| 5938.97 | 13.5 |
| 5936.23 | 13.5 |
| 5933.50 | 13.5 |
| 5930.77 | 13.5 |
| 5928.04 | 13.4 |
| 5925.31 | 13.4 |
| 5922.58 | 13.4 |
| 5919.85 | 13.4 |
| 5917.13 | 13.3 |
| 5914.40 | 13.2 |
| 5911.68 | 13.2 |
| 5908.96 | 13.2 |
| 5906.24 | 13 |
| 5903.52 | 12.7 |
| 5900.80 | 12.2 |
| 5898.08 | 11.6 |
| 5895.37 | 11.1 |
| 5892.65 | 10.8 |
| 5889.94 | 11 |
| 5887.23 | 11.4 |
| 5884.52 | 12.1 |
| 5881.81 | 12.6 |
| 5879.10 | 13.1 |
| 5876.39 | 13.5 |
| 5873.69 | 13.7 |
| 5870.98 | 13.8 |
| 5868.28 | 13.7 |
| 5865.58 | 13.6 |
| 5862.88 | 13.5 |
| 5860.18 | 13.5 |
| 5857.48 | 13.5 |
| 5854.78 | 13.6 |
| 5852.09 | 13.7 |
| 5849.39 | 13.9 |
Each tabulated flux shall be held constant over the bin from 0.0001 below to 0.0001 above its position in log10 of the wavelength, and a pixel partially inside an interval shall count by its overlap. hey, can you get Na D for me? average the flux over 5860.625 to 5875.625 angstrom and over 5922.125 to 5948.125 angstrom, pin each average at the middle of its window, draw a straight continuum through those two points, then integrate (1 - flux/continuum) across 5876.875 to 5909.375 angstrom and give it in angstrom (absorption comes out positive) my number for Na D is 3.6 angstrom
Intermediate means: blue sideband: 13.6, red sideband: 13.5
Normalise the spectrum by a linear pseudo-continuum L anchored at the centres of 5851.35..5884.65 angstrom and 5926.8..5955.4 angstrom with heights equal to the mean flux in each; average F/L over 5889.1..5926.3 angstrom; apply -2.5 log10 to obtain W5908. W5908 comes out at 0.078 mag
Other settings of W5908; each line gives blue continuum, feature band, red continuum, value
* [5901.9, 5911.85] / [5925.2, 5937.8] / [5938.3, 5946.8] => -0.01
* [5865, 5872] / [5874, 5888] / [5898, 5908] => 0.05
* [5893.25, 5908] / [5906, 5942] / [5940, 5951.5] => -0.04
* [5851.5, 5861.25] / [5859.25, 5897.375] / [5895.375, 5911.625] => 0.04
